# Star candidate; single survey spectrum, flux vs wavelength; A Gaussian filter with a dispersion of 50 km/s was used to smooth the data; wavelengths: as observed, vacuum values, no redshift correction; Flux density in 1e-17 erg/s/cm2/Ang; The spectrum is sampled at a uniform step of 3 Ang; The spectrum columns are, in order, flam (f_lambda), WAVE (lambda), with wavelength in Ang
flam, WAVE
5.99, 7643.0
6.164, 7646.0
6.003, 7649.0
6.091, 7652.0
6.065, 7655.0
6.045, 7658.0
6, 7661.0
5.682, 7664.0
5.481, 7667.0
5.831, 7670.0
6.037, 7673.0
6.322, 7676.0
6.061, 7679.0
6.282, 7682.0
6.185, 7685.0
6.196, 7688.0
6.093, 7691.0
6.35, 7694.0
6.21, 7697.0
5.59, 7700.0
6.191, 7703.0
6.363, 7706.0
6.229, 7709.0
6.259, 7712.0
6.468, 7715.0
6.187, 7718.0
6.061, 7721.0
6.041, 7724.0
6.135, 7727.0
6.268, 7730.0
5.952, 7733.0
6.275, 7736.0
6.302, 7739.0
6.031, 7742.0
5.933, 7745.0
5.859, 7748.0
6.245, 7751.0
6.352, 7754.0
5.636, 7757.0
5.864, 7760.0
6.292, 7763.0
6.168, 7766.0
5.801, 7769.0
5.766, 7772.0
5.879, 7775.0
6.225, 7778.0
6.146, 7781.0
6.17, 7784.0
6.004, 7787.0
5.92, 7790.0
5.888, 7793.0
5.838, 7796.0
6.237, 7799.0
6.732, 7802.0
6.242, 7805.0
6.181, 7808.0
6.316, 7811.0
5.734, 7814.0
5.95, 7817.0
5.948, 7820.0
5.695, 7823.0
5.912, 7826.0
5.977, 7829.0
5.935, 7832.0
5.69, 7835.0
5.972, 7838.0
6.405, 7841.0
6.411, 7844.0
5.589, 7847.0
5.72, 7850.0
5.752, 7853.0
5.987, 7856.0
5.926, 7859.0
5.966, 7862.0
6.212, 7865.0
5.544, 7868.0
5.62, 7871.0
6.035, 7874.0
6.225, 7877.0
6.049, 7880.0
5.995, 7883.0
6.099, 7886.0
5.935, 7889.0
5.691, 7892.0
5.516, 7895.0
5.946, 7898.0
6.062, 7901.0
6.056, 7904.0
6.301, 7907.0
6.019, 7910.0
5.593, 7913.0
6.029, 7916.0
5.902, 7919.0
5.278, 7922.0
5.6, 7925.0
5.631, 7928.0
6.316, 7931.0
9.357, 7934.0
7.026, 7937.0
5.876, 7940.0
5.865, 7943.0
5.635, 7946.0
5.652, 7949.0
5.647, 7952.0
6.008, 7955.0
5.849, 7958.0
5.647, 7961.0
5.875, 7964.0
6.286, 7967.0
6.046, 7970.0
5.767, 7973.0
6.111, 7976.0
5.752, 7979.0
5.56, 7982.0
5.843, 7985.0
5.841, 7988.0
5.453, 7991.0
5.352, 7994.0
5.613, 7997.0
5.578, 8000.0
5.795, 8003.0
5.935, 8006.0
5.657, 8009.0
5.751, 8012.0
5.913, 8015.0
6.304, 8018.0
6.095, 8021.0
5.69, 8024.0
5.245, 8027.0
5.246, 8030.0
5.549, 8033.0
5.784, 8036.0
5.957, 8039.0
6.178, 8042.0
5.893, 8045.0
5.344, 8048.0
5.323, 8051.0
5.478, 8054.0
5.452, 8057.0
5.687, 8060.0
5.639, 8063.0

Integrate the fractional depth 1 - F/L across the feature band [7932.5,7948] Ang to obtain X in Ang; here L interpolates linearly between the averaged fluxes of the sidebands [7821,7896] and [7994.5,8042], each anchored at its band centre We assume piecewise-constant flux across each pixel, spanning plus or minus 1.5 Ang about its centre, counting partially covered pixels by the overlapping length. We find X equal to -2.4 Ang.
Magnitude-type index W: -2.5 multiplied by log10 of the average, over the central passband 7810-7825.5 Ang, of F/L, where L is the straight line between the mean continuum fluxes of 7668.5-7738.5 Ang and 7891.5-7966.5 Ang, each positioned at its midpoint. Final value 0.03 mag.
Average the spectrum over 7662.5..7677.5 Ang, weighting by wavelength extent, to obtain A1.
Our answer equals 5.87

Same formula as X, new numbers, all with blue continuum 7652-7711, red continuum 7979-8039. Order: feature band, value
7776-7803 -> -0.8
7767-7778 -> 0.1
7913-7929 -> 0.3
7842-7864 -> -0.2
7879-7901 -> -0.2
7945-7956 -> 0.1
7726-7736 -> -0.2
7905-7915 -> -0.3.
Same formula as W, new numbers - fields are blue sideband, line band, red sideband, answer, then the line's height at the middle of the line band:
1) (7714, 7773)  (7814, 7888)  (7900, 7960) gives 0.03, 6.08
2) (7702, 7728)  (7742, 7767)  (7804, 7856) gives 0.02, 6.13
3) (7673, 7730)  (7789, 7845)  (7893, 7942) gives 0.02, 6.16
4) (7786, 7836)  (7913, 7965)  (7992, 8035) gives -0.05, 5.81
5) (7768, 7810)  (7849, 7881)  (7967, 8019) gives 0.01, 5.97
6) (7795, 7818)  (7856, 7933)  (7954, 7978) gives 0.02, 6.04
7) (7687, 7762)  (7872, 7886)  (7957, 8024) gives -0.02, 5.95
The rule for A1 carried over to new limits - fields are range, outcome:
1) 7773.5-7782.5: 6.08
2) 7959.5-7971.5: 5.96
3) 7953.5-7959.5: 5.93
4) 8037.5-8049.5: 5.84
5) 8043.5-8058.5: 5.5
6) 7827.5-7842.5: 6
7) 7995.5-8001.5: 5.6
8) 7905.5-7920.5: 5.97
